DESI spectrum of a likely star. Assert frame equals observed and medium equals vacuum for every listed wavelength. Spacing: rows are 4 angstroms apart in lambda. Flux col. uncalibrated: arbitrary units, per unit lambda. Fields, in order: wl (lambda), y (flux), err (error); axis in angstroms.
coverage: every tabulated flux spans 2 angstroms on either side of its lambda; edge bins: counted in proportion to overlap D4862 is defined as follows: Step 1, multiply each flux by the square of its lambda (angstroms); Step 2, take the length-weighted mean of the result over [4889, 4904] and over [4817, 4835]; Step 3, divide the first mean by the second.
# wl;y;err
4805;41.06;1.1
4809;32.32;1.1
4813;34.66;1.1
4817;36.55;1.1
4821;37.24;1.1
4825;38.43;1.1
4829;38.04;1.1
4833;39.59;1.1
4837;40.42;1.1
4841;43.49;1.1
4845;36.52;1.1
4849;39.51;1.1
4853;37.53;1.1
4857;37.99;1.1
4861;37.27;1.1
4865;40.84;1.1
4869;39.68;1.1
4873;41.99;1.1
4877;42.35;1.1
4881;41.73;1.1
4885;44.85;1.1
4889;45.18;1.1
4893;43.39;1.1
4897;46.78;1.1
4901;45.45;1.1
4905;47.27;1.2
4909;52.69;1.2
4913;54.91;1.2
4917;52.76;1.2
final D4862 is 1.22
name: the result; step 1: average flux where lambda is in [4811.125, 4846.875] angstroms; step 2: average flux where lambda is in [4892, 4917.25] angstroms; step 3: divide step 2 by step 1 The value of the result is 1.28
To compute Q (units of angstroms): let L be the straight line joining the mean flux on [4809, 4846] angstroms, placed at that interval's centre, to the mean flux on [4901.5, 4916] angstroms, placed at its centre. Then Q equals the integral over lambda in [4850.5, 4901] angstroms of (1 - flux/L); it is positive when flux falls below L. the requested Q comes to 4.47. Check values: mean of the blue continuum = 38.1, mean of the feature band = 41.8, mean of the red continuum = 51.1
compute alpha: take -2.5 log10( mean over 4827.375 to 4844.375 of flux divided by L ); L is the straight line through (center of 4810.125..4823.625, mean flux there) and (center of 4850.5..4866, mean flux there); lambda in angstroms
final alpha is -0.086 mag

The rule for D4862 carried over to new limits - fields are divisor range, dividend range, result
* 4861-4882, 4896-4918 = 1.24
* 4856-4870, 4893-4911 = 1.24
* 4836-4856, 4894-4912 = 1.25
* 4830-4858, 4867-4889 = 1.09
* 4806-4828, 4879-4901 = 1.27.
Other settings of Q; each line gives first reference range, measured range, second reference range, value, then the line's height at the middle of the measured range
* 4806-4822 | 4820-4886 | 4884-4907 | 0.61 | 40.3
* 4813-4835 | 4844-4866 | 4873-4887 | 1.24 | 40.5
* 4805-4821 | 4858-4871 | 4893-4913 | 1.12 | 42.9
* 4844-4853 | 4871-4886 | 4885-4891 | 0.28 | 43.4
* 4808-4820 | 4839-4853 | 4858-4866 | -0.78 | 37.4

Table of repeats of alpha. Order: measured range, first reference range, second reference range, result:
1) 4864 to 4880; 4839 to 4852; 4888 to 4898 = 0.03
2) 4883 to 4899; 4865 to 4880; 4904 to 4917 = 0.04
